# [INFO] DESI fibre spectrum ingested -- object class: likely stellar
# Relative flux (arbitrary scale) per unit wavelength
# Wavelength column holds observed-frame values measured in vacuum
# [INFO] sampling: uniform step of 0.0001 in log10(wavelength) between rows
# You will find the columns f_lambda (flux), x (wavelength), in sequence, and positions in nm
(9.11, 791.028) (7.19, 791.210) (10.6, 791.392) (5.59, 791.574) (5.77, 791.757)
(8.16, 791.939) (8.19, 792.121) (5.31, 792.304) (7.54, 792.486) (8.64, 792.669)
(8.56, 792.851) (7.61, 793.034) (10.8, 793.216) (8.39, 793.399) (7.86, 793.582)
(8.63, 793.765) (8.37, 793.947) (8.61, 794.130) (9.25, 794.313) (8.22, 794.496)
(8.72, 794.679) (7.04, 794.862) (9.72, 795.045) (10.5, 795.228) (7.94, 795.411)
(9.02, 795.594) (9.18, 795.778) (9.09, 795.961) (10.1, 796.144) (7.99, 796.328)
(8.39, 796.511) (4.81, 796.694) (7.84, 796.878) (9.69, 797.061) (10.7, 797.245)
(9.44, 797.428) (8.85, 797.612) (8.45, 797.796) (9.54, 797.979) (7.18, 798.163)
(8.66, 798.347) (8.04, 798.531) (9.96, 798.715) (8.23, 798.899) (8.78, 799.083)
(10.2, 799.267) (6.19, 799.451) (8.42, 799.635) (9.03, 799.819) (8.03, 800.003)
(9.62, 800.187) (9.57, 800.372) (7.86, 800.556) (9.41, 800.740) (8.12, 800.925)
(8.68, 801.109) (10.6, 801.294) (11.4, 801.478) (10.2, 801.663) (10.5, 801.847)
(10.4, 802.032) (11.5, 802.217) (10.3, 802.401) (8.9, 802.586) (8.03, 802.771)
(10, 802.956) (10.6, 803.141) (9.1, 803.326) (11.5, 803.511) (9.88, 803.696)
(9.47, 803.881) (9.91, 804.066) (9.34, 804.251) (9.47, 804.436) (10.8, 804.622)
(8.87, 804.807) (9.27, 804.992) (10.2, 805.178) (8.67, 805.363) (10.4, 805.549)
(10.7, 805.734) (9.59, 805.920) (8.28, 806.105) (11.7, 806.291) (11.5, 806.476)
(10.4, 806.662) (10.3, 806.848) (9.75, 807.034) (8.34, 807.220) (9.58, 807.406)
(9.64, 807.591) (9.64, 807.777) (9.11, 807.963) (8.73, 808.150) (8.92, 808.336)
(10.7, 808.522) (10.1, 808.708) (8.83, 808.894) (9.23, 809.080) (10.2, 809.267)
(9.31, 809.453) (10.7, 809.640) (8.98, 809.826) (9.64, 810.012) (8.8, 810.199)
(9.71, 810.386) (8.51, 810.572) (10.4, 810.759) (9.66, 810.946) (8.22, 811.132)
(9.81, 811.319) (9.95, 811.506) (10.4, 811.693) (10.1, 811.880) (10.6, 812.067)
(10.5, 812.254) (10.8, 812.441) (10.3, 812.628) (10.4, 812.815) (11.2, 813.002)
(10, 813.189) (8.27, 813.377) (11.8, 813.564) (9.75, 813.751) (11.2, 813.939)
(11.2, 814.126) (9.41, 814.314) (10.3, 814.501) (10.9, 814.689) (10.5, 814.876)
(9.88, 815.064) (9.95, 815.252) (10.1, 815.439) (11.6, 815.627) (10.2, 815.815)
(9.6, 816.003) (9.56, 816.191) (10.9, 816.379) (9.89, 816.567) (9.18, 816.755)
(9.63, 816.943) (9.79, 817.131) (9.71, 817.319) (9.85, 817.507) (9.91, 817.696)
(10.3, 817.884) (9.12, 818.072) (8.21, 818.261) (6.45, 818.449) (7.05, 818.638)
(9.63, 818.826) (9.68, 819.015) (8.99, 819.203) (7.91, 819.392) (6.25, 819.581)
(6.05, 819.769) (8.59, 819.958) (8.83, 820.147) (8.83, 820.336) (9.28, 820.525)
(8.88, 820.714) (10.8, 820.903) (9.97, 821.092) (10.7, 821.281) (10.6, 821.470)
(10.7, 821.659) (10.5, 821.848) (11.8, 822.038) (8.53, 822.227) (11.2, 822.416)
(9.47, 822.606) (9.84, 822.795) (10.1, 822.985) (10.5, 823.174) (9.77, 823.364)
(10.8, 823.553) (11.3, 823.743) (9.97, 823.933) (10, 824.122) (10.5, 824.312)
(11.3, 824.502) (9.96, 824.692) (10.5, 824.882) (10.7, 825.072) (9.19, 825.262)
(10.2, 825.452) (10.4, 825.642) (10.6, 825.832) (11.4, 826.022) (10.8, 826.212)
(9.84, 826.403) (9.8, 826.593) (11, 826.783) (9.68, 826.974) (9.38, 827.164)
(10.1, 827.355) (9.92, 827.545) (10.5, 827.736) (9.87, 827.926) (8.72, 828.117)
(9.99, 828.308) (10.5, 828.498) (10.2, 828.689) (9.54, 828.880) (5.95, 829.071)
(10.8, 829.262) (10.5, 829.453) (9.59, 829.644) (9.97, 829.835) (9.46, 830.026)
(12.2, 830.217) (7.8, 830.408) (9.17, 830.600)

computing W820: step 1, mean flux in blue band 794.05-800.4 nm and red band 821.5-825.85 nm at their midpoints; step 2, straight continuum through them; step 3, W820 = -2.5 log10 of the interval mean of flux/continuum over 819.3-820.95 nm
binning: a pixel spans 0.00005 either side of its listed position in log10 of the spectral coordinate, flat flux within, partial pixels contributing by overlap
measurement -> 0.21 mag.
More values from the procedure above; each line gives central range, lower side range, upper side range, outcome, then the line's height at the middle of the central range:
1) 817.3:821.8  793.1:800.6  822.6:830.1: 0.09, 9.76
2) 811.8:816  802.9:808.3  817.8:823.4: -0.10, 9.51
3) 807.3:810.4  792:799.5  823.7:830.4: -0.04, 9.19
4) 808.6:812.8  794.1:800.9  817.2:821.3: -0.12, 8.78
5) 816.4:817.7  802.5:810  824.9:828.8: 0.02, 9.94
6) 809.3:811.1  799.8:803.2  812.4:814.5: 0.07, 10.2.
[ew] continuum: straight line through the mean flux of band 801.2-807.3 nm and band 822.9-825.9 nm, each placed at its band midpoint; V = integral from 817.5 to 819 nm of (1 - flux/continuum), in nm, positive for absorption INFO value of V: 0.21 nm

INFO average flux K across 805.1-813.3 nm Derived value 9.83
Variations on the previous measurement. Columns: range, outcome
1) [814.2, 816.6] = 10.2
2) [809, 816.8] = 10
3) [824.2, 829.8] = 10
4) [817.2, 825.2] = 9.6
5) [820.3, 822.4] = 10.1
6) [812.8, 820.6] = 9.51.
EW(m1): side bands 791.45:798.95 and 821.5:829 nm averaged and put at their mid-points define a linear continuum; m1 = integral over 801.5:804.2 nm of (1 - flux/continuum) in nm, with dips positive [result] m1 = -0.36 nm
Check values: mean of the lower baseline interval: 8.42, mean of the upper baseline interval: 10.2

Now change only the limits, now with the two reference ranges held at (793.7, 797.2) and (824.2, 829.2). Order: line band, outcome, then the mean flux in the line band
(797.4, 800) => 0.05 nm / 8.6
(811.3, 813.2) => -0.21 nm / 10.4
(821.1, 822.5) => -0.10 nm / 10.5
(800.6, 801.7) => -0.09 nm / 9.63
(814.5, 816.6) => -0.17 nm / 10.3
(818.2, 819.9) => 0.33 nm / 7.81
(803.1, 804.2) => -0.13 nm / 10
